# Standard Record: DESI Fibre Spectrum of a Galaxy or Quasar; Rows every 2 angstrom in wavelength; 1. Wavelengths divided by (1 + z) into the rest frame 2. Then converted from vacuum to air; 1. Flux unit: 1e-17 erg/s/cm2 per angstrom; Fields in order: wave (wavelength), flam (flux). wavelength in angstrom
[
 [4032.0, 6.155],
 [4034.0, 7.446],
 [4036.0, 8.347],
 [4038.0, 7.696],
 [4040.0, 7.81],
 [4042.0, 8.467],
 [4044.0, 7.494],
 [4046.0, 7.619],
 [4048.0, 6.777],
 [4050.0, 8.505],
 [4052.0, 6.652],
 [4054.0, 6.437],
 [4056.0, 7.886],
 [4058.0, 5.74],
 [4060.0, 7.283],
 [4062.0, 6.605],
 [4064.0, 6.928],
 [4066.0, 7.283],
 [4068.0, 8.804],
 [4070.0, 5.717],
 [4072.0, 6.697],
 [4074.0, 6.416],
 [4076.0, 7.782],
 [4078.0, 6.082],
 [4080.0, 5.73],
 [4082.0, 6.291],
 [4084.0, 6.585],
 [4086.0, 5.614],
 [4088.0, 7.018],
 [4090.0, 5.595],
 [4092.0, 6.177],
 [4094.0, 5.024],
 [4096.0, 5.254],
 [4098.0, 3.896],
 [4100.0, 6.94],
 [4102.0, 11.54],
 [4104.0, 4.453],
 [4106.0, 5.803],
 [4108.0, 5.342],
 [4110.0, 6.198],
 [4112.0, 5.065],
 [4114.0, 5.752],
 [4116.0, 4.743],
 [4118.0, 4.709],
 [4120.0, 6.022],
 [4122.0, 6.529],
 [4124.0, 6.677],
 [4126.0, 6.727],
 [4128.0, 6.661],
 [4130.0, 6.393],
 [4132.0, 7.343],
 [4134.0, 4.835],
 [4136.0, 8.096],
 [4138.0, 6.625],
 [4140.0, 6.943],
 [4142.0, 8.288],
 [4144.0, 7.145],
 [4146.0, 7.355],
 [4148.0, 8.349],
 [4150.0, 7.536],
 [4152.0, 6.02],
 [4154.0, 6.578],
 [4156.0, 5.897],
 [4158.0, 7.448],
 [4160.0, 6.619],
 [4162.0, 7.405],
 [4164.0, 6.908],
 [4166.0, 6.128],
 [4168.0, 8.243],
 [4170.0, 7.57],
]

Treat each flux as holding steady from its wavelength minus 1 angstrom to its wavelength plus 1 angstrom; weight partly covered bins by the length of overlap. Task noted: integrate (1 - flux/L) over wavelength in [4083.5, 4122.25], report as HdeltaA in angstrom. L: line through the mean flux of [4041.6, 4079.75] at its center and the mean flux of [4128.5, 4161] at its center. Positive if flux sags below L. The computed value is 6.2 angstrom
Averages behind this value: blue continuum 7.07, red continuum 6.96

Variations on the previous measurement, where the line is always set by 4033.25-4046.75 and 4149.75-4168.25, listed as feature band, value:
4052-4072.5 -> 1.9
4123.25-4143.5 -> 0.4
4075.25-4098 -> 4.4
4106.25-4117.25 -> 2.7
